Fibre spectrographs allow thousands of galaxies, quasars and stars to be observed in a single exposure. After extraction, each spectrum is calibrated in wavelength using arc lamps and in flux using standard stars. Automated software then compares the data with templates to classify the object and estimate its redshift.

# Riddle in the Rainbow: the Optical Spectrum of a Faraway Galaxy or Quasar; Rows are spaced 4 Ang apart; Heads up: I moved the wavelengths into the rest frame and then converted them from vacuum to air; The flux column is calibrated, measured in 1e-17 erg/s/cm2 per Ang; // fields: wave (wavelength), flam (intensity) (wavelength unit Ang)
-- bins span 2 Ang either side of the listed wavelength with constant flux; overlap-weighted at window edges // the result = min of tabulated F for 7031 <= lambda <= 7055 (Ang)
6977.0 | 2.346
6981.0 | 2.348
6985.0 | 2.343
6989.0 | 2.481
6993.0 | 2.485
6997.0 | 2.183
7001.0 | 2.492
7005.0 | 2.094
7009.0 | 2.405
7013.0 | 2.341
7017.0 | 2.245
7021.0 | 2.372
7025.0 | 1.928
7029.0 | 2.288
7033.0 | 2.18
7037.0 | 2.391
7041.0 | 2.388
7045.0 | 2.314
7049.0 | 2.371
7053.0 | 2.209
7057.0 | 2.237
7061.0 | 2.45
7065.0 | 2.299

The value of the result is 2.18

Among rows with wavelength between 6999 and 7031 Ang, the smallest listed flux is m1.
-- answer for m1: 1.928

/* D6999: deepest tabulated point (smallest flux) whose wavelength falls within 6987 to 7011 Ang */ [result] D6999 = 2.094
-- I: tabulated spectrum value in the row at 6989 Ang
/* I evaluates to 2.481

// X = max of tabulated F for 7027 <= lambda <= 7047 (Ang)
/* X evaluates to 2.391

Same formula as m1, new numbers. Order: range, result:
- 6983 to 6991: 2.343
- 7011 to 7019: 2.245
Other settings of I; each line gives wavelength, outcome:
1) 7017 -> 2.245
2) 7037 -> 2.391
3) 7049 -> 2.371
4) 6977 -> 2.346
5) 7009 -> 2.405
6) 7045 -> 2.314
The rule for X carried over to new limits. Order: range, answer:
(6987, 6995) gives 2.485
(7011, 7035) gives 2.372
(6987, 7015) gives 2.492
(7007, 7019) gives 2.405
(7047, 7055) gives 2.371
